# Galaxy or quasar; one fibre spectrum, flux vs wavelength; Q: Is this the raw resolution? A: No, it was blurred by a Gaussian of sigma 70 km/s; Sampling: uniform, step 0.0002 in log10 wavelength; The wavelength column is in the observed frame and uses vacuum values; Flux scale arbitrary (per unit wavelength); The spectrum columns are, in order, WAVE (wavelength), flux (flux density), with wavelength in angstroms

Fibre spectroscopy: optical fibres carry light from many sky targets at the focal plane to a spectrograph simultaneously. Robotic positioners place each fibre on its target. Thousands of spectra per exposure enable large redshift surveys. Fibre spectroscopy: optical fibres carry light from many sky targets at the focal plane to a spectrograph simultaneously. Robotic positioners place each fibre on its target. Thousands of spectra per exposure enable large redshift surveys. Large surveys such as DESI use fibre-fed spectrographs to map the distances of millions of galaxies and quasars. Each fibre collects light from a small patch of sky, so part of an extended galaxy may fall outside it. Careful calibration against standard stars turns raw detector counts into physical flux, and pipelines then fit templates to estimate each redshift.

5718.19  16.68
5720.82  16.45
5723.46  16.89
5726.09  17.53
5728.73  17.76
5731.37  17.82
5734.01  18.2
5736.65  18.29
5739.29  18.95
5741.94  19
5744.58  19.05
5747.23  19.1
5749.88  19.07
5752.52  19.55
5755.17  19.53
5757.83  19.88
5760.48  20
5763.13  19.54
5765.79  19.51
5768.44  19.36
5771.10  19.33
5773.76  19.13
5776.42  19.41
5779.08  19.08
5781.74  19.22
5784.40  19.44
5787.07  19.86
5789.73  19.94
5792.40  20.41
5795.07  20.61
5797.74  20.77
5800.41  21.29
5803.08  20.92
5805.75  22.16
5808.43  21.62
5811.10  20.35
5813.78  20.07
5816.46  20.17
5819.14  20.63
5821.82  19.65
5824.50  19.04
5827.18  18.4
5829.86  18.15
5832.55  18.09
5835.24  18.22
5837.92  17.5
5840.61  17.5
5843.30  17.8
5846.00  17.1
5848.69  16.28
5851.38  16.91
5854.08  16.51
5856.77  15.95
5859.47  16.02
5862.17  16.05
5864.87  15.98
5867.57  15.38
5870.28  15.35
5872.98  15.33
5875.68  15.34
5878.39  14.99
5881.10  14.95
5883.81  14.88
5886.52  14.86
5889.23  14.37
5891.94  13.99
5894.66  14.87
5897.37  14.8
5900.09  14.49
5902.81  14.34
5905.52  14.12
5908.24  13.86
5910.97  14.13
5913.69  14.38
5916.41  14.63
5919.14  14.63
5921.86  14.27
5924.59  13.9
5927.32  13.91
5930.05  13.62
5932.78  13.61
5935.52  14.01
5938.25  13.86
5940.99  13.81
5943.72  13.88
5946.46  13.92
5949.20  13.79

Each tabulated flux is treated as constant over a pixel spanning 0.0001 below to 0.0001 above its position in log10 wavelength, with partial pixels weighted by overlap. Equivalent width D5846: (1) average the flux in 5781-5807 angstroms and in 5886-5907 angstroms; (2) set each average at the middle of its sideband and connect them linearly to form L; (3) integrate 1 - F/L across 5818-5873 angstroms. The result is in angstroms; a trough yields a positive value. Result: 0.71 angstroms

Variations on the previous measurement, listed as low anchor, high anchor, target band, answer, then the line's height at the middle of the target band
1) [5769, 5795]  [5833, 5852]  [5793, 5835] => -3.76 angstroms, 18.4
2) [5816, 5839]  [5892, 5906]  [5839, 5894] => 2.36 angstroms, 16.5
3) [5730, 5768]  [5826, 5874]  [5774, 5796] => -1.70 angstroms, 18.3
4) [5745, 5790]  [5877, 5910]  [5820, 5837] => -1.54 angstroms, 17.1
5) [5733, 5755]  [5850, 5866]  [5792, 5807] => -2.92 angstroms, 17.6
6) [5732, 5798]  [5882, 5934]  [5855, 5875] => 0.15 angstroms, 15.8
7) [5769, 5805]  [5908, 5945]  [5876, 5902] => 1.54 angstroms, 15.6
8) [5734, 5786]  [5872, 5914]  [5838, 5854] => -0.83 angstroms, 16.2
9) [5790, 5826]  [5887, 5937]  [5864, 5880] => 1.24 angstroms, 16.7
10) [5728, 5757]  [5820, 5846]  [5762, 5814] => -4.47 angstroms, 18.5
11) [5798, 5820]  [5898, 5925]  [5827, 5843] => 1.08 angstroms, 19.2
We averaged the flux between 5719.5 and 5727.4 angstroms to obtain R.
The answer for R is 17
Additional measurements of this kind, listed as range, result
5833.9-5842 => 17.8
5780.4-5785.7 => 19.3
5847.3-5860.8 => 16.3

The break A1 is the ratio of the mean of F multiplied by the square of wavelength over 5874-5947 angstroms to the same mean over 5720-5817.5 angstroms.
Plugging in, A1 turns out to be 0.8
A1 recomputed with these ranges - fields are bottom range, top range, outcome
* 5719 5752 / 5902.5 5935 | 0.83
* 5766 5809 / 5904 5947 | 0.73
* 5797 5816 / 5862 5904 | 0.73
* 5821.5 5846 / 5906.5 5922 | 0.81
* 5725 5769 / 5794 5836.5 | 1.08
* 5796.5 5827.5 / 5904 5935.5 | 0.71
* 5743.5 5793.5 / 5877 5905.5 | 0.78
